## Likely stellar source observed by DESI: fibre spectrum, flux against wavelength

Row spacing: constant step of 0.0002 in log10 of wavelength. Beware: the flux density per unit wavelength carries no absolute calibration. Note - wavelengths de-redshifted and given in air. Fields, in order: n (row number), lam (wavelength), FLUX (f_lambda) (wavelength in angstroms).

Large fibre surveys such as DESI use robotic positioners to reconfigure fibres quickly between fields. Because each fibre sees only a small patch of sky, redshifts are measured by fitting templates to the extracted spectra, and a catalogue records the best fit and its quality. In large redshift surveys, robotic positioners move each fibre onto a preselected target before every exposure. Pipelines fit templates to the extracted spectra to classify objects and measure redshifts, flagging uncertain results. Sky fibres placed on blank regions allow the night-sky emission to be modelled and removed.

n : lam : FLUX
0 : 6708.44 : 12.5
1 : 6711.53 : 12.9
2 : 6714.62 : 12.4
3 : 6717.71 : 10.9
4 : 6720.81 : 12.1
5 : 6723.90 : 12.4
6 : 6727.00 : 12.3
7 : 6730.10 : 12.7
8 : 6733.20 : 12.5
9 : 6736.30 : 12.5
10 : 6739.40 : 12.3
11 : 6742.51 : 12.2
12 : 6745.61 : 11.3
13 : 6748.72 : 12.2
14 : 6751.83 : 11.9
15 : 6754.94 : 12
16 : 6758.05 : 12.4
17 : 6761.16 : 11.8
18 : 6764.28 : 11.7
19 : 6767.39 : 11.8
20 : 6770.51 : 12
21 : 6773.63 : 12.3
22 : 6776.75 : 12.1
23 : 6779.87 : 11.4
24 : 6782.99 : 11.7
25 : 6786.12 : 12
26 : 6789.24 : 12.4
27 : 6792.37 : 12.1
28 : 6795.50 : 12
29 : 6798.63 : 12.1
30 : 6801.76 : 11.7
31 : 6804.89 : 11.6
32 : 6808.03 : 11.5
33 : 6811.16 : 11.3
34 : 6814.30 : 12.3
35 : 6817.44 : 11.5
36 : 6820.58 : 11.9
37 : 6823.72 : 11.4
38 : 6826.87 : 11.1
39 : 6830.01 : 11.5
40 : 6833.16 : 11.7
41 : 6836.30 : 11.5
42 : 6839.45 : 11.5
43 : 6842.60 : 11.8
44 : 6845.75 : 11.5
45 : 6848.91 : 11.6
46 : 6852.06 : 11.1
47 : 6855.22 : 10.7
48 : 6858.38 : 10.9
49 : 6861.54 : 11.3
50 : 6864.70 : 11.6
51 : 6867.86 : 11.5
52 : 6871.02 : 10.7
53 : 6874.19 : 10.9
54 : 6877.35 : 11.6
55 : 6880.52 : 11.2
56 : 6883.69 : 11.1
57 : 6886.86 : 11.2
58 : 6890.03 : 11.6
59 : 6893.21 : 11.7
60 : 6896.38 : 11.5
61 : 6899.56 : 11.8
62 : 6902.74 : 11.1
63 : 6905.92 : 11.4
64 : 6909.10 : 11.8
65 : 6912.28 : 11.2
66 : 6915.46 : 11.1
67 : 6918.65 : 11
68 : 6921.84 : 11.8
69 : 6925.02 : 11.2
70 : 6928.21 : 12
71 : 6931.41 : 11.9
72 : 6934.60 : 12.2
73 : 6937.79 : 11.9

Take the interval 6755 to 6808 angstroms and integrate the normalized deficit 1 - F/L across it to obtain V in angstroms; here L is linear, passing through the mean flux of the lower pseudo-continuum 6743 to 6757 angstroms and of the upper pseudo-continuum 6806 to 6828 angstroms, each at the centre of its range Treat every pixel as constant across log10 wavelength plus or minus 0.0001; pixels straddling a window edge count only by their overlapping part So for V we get -0.8 angstroms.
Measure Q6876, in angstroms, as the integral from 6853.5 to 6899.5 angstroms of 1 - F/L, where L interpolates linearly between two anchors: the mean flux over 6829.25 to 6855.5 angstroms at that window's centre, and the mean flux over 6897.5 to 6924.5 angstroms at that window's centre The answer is 0.7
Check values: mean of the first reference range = 11.5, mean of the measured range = 11.3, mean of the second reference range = 11.4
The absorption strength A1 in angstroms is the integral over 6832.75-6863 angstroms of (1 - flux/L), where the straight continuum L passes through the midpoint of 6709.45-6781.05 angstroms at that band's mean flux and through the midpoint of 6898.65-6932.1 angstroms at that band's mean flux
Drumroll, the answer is 1.0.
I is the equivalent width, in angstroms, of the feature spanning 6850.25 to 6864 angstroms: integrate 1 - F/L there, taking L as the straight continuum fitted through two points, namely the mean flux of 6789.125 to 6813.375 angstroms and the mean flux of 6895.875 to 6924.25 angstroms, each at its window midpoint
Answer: 0.7 angstroms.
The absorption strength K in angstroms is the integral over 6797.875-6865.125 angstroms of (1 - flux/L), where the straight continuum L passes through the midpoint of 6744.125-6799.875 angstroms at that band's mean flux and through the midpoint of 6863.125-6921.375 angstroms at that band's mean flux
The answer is 0.9 angstroms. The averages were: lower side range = 12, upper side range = 11.3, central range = 11.5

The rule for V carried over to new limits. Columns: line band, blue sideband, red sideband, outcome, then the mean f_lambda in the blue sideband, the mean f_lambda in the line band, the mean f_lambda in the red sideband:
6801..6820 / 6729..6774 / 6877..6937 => 0.3 angstroms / 12.1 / 11.7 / 11.5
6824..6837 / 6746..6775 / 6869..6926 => 0.2 angstroms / 12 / 11.4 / 11.3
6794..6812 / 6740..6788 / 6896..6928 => 0.1 angstroms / 11.9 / 11.7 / 11.4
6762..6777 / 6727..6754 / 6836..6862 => 0.0 angstroms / 12.2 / 12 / 11.3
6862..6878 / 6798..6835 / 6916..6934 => 0.5 angstroms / 11.6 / 11.2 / 11.6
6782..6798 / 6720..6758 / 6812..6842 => -0.3 angstroms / 12.2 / 12.1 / 11.6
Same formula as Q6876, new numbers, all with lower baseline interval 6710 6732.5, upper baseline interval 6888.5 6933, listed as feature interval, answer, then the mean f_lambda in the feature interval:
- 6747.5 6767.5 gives 0.2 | 12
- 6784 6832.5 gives 0.6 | 11.8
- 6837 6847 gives 0.2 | 11.6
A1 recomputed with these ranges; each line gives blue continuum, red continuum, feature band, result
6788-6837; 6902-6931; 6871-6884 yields 0.44 angstroms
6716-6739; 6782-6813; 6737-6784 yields 0.33 angstroms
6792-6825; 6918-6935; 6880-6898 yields 0.48 angstroms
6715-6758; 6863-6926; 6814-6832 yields 0.20 angstroms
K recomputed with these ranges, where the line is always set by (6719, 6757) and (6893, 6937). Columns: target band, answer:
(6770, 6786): 0.2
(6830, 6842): 0.3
